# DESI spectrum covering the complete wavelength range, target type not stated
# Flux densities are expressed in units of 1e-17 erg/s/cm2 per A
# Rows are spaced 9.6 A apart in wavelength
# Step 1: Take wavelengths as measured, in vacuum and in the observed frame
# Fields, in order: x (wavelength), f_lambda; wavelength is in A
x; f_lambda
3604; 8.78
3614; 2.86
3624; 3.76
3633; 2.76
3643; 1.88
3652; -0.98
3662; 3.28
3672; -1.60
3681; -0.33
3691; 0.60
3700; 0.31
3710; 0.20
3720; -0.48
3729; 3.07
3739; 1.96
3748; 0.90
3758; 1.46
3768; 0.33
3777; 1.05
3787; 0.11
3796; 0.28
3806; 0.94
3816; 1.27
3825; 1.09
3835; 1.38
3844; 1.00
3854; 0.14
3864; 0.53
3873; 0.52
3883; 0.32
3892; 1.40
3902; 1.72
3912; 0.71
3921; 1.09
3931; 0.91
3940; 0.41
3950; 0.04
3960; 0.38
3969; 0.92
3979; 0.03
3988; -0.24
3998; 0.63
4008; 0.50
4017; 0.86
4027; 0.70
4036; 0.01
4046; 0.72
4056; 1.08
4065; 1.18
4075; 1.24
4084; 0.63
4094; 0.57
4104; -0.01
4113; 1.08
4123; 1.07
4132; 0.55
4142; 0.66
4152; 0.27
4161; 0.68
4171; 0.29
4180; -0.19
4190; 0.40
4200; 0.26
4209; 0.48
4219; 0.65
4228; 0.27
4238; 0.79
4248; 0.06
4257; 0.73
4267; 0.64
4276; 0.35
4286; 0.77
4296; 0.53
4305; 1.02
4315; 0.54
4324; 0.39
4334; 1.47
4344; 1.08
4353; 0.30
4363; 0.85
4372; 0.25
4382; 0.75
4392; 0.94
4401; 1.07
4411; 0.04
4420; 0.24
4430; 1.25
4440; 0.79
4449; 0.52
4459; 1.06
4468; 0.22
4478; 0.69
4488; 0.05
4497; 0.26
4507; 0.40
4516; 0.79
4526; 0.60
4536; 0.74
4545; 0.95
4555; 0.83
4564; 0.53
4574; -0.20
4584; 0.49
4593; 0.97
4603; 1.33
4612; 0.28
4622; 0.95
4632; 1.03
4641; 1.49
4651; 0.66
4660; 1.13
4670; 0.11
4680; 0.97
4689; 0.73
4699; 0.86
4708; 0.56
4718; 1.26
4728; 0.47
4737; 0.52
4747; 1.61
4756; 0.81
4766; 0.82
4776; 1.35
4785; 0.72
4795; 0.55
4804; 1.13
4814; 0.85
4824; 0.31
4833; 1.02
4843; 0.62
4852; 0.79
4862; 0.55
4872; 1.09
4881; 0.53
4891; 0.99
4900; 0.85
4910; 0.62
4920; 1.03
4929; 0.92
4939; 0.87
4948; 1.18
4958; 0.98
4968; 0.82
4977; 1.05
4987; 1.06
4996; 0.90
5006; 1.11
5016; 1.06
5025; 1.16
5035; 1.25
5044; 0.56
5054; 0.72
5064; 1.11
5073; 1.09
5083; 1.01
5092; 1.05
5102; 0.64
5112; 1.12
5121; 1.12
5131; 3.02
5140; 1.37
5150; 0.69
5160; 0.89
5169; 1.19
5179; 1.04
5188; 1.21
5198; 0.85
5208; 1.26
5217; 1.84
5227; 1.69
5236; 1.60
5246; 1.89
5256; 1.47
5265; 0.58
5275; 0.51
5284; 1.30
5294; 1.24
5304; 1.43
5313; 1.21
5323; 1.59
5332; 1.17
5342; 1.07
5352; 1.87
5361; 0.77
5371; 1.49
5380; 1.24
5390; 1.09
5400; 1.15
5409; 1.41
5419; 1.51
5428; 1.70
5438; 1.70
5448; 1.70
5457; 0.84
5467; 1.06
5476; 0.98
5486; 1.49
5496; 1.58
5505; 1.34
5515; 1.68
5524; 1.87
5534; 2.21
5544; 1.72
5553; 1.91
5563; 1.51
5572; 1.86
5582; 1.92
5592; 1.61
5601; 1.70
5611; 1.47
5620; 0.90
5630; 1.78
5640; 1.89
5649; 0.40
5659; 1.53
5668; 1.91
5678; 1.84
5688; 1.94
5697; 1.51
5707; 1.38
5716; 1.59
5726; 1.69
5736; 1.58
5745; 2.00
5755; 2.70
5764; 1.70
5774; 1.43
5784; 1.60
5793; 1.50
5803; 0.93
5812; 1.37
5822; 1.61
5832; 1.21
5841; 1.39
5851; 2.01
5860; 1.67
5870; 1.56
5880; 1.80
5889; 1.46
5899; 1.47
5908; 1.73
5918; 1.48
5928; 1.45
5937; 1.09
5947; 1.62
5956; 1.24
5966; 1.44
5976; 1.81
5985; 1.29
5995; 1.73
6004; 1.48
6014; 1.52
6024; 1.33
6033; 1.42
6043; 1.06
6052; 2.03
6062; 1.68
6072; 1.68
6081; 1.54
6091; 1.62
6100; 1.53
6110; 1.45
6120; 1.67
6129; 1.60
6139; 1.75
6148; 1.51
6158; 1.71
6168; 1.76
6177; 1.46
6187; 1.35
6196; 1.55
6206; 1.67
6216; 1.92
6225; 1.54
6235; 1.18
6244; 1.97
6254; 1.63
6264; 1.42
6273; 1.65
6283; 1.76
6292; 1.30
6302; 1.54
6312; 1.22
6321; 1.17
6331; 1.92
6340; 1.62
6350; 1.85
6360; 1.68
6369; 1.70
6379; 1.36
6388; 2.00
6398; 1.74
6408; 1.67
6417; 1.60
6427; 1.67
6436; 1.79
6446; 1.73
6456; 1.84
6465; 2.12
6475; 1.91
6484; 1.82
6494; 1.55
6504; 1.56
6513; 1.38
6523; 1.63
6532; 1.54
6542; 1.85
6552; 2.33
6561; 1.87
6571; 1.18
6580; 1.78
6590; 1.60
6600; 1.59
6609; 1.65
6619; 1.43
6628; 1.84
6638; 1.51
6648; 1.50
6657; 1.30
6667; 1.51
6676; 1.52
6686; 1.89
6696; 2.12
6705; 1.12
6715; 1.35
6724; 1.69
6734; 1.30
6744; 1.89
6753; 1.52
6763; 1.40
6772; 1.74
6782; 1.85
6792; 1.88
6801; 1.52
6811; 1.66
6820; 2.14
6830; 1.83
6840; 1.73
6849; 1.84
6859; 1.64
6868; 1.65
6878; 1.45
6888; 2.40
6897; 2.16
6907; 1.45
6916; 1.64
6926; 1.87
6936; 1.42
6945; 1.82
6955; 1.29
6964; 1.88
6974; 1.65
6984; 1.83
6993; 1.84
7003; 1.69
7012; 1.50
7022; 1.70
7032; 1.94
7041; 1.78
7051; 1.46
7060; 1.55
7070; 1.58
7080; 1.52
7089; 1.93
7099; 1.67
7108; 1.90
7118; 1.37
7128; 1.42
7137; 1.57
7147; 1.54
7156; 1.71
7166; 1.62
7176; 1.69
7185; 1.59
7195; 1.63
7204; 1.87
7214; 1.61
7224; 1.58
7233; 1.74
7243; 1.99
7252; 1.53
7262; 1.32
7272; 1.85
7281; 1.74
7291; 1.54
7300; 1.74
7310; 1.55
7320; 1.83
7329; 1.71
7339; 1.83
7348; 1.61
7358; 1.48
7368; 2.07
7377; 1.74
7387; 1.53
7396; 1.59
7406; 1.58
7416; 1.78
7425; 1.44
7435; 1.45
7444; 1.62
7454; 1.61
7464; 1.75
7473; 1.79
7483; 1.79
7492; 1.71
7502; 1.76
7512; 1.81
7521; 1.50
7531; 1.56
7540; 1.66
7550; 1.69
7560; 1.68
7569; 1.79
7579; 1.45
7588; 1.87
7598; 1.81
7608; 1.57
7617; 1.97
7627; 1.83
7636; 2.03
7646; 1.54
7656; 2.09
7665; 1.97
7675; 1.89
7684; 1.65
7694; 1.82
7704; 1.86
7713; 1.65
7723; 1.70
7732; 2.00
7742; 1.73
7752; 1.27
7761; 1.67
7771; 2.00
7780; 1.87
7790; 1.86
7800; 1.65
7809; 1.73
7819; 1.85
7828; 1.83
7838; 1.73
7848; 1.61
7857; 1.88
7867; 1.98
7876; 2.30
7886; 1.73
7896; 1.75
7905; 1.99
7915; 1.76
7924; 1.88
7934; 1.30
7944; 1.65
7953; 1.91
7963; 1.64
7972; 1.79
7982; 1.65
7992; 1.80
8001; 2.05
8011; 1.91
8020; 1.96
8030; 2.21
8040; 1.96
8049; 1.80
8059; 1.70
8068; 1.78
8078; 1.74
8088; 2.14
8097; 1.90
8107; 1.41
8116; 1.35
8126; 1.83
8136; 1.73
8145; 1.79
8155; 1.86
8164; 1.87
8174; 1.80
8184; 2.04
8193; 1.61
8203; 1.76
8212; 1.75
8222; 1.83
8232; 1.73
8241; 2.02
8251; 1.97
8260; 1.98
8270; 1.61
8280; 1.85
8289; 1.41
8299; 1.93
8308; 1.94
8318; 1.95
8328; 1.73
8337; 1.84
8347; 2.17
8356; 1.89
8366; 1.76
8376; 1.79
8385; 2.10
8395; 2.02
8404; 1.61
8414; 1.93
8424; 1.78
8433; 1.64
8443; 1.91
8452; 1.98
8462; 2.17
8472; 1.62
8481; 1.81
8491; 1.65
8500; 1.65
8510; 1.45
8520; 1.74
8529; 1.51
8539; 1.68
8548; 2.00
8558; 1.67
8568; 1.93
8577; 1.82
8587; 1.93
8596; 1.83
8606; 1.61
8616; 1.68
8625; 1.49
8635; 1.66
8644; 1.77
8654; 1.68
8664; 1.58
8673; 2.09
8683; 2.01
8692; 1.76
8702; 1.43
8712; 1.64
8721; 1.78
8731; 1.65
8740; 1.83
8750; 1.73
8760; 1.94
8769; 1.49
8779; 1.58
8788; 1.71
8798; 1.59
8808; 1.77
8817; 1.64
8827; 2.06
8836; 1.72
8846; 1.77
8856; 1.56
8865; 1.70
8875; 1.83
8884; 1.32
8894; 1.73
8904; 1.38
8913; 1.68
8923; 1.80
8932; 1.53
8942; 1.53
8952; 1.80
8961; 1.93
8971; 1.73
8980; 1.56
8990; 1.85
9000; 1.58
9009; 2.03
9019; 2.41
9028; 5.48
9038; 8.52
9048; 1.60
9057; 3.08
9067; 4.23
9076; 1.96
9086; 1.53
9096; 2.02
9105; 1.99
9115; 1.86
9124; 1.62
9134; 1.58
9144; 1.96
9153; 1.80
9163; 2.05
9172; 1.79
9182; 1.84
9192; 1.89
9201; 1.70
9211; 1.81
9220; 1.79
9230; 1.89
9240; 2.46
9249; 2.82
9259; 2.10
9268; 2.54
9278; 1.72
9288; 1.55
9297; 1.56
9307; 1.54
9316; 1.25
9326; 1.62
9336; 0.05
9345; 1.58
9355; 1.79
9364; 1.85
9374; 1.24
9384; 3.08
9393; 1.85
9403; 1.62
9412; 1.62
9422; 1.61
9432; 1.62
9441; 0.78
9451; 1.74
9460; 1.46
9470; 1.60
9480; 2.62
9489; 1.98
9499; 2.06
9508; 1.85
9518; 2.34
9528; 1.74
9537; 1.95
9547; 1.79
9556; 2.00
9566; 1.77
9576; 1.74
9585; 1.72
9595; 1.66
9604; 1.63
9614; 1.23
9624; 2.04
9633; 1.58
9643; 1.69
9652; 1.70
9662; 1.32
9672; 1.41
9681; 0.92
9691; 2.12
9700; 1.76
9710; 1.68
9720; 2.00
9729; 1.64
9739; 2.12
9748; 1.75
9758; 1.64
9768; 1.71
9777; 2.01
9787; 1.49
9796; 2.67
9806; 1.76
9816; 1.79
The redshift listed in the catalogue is 0.376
